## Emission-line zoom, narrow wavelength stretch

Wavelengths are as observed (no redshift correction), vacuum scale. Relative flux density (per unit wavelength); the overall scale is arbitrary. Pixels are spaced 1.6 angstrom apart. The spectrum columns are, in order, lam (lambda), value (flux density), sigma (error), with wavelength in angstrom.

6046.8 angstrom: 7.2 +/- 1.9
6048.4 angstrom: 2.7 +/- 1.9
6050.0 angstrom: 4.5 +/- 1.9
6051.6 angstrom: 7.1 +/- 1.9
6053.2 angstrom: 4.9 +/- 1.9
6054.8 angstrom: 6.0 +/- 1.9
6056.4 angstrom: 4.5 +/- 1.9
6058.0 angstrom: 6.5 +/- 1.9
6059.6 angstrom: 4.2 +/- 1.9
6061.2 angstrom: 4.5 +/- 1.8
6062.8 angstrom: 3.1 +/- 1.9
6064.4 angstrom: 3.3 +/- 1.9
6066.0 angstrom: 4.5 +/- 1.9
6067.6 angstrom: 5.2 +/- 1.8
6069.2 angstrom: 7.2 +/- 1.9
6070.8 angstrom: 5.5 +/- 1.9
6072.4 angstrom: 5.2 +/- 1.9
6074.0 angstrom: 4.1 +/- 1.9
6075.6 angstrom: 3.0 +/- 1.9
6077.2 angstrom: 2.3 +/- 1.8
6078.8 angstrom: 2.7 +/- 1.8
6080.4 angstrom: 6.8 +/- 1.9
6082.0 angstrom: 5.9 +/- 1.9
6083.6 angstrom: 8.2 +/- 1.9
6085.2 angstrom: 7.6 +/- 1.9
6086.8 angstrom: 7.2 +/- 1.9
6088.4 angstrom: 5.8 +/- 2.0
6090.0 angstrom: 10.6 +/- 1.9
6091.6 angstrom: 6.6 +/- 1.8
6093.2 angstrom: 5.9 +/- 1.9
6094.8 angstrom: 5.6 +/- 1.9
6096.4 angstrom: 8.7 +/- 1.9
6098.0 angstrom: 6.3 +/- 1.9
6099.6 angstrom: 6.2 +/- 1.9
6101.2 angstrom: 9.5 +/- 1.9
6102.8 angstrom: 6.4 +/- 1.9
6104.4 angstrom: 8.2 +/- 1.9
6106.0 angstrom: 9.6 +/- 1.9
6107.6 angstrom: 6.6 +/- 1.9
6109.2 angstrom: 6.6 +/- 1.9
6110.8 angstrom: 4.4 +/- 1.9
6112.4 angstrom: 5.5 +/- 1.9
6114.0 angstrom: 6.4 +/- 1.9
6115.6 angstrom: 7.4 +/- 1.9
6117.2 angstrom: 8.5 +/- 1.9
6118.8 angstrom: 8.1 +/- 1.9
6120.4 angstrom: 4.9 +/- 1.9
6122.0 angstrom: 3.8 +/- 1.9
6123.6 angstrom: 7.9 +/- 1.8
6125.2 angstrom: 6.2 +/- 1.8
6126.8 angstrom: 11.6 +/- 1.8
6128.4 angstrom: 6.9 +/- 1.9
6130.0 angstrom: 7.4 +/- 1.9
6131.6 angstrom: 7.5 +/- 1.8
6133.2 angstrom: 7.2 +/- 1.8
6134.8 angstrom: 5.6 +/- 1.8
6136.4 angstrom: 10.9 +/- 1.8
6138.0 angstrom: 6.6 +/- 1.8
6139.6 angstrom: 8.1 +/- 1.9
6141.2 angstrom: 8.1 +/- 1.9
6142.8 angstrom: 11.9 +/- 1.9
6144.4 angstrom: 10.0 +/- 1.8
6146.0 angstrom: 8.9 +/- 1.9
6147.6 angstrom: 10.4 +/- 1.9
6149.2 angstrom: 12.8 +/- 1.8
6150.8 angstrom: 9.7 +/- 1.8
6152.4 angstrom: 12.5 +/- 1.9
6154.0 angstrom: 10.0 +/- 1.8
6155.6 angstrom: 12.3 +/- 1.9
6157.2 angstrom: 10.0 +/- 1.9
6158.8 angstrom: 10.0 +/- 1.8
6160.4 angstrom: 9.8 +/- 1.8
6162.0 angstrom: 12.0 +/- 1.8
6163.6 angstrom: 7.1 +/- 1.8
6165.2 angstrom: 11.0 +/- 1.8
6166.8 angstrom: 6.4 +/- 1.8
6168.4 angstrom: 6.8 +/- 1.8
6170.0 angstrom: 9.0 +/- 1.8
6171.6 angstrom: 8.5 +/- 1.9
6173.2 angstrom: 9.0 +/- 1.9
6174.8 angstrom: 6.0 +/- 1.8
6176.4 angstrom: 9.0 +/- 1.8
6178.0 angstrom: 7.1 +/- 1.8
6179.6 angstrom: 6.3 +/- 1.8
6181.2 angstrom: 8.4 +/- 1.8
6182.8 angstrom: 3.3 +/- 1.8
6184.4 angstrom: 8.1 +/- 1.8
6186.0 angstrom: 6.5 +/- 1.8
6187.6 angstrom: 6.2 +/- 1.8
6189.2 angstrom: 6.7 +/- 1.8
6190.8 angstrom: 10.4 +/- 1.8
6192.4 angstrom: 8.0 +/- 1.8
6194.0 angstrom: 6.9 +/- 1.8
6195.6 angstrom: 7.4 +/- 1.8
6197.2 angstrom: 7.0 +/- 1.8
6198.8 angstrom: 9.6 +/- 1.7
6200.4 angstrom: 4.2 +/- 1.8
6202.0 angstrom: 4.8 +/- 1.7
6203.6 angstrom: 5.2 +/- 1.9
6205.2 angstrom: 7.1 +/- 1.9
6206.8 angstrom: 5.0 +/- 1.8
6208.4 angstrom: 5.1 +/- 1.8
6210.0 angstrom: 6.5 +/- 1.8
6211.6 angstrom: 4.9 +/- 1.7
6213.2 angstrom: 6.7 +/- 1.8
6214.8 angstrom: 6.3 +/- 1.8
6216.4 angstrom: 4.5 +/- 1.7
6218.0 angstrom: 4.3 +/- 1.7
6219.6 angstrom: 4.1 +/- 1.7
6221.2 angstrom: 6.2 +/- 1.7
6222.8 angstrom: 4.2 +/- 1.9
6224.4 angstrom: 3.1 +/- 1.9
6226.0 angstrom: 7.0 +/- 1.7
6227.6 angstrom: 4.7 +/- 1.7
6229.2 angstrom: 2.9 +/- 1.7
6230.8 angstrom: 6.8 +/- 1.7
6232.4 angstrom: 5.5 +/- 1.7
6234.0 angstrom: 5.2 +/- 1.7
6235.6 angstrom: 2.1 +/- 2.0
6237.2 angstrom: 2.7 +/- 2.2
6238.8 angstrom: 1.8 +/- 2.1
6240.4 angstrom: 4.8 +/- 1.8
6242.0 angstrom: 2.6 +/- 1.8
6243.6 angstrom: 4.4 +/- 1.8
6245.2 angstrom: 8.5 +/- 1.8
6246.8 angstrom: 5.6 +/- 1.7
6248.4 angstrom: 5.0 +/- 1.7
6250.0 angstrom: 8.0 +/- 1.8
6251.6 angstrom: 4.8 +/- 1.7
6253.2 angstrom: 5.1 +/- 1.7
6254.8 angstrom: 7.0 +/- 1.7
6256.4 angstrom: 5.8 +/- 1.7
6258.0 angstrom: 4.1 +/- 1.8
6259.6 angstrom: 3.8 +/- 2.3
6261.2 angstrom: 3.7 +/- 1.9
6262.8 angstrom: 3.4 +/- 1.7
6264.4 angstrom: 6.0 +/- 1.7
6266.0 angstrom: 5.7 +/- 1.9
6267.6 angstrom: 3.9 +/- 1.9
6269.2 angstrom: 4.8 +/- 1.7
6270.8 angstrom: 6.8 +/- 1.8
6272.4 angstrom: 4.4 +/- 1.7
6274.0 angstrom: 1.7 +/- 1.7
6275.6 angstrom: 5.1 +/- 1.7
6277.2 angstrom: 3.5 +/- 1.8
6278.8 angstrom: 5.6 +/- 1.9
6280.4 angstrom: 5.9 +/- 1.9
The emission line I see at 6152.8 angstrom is C III]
